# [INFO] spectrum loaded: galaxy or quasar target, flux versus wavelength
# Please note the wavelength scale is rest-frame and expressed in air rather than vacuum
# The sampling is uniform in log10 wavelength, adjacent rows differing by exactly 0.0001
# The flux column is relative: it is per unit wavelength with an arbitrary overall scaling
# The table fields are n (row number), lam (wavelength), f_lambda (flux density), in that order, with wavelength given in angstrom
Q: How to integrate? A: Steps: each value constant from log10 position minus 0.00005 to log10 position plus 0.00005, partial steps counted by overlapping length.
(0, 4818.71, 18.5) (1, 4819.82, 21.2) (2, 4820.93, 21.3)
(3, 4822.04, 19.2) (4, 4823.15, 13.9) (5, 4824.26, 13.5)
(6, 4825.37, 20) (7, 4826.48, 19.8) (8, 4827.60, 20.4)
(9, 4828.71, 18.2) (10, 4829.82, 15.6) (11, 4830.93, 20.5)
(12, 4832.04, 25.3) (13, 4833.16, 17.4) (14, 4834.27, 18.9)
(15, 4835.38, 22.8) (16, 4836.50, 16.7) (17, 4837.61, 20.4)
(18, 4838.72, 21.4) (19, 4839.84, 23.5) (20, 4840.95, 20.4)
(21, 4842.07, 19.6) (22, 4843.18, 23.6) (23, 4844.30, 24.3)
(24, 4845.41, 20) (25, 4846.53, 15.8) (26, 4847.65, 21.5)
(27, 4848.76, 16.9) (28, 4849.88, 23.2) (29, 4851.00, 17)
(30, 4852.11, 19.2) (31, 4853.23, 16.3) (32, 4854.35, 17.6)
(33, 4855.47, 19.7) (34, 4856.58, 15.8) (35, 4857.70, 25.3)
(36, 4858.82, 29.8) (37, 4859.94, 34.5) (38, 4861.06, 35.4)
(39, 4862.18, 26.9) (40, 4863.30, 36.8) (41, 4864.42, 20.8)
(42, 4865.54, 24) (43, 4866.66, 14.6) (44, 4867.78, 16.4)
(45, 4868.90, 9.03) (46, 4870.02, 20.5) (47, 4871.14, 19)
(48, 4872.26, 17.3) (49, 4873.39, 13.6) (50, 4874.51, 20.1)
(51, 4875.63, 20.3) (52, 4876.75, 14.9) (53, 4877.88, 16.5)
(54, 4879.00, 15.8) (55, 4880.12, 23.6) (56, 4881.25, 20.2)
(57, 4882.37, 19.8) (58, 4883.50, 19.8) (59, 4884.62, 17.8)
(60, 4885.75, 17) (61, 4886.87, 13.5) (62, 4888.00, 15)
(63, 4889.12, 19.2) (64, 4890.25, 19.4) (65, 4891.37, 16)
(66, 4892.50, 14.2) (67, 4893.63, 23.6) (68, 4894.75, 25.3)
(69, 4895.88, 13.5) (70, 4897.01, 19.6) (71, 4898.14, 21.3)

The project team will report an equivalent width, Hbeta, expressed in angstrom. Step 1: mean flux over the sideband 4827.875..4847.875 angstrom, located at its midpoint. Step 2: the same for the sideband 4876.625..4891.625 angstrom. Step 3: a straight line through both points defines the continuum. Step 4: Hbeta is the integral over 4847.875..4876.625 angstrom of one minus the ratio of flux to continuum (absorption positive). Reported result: -3.1 angstrom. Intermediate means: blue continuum 20.3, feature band 21.1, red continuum 17.9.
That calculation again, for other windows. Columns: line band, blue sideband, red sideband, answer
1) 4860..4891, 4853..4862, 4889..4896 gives 3.1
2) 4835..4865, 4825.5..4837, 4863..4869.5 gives -4.3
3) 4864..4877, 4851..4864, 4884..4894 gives 2.5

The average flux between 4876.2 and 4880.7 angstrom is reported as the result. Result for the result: 17.7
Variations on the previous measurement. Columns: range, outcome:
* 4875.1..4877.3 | 17.6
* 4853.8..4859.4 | 21.7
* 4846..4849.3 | 18.1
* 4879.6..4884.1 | 20.8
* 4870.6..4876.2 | 18.1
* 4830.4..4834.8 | 20.5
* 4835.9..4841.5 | 20.5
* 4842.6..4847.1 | 20.9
